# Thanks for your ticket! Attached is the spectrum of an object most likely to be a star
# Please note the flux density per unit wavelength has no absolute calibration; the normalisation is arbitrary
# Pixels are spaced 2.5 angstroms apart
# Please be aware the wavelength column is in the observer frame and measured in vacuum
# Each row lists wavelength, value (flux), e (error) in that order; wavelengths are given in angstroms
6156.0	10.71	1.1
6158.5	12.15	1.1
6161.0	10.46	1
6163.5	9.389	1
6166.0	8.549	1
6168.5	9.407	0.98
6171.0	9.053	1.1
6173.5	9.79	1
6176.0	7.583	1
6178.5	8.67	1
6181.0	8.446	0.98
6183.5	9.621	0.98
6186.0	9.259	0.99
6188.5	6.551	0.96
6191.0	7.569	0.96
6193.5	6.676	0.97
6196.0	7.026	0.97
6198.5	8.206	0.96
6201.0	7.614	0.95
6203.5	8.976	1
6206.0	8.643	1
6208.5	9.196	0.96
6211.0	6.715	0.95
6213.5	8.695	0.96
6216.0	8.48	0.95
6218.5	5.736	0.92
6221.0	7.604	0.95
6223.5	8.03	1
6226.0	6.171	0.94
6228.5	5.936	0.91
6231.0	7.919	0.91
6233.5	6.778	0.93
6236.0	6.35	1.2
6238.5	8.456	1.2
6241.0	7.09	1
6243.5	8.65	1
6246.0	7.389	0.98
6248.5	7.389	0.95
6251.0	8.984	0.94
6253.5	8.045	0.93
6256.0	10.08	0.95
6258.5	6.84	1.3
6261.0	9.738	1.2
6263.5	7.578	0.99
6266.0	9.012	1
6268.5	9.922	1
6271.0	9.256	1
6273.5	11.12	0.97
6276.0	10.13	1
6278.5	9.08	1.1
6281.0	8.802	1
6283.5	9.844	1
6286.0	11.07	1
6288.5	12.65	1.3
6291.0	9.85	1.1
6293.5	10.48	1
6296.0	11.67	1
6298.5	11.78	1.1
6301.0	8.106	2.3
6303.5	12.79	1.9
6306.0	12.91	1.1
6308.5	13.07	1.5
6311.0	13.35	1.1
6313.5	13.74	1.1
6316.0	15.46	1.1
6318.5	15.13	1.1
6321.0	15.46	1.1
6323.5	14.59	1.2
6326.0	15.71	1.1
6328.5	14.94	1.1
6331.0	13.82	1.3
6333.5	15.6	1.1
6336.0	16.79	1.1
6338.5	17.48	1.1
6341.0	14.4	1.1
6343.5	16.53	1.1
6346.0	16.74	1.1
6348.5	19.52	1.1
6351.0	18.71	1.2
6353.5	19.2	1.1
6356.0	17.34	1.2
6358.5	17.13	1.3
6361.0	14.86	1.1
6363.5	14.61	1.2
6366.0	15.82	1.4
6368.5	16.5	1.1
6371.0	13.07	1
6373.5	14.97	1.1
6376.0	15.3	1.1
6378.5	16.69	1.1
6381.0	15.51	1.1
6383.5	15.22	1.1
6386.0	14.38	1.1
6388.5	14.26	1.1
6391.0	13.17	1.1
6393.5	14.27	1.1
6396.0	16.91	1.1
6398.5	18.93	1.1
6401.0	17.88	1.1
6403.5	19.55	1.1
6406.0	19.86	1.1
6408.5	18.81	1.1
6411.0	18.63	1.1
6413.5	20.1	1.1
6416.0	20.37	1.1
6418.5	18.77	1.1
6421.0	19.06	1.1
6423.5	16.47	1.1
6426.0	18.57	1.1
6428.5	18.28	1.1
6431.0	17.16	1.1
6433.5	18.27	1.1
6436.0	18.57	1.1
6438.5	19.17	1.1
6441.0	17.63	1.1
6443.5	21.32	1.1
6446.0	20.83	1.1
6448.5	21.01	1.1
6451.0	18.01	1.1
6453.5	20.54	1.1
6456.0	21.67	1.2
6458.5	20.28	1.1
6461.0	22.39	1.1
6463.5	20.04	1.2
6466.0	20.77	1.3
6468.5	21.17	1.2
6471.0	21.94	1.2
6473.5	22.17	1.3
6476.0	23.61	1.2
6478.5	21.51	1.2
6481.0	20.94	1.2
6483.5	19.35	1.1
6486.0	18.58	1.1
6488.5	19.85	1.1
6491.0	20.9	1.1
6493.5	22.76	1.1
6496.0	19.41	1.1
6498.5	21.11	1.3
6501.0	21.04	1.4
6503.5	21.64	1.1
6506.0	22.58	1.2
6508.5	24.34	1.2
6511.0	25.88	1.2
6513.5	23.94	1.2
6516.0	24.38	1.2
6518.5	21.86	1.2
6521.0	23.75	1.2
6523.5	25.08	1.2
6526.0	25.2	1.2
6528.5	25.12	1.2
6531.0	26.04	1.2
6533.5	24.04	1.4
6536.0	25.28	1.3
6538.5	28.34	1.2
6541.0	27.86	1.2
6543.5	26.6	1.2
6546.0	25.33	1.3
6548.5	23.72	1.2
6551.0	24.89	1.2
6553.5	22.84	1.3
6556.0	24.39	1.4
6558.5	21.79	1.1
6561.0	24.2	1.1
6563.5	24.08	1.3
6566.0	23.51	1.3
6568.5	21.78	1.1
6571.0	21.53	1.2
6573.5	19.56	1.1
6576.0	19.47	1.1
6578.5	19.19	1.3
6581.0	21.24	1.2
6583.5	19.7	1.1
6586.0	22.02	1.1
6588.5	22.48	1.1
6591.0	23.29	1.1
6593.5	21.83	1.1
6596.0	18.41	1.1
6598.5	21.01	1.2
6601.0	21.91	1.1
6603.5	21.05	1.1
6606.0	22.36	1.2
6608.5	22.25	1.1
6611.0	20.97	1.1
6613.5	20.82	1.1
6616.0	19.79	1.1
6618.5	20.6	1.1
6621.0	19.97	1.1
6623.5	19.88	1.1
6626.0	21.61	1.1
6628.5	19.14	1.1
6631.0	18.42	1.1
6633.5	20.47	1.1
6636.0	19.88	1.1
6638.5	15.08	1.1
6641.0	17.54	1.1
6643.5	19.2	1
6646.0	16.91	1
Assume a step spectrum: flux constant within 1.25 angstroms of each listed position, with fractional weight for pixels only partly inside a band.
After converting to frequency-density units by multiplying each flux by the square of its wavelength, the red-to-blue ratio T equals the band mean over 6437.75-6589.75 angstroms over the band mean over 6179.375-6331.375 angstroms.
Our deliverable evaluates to 2.50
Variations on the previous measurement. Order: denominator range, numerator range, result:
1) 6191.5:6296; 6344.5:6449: 2.16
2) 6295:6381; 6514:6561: 1.74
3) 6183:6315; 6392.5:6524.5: 2.42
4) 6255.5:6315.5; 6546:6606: 2.27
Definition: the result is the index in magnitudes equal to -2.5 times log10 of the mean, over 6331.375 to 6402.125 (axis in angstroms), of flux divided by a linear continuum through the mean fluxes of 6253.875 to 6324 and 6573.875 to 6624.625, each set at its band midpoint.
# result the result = -0.19 mag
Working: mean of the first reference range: 11.1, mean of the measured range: 16.1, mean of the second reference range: 20.9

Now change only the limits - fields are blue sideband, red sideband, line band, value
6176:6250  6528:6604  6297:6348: -0.16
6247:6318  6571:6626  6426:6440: -0.18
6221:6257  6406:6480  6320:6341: -0.18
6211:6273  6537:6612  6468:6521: -0.15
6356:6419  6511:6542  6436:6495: 0.03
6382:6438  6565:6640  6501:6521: -0.21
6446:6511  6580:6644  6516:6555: -0.20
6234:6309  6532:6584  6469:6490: -0.08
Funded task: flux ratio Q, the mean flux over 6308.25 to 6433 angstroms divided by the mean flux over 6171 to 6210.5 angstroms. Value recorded 2.00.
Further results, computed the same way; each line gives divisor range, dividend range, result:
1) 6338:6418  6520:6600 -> 1.38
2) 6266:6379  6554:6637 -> 1.53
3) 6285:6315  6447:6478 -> 1.79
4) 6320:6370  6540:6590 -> 1.40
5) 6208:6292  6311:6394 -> 1.85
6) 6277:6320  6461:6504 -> 1.79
